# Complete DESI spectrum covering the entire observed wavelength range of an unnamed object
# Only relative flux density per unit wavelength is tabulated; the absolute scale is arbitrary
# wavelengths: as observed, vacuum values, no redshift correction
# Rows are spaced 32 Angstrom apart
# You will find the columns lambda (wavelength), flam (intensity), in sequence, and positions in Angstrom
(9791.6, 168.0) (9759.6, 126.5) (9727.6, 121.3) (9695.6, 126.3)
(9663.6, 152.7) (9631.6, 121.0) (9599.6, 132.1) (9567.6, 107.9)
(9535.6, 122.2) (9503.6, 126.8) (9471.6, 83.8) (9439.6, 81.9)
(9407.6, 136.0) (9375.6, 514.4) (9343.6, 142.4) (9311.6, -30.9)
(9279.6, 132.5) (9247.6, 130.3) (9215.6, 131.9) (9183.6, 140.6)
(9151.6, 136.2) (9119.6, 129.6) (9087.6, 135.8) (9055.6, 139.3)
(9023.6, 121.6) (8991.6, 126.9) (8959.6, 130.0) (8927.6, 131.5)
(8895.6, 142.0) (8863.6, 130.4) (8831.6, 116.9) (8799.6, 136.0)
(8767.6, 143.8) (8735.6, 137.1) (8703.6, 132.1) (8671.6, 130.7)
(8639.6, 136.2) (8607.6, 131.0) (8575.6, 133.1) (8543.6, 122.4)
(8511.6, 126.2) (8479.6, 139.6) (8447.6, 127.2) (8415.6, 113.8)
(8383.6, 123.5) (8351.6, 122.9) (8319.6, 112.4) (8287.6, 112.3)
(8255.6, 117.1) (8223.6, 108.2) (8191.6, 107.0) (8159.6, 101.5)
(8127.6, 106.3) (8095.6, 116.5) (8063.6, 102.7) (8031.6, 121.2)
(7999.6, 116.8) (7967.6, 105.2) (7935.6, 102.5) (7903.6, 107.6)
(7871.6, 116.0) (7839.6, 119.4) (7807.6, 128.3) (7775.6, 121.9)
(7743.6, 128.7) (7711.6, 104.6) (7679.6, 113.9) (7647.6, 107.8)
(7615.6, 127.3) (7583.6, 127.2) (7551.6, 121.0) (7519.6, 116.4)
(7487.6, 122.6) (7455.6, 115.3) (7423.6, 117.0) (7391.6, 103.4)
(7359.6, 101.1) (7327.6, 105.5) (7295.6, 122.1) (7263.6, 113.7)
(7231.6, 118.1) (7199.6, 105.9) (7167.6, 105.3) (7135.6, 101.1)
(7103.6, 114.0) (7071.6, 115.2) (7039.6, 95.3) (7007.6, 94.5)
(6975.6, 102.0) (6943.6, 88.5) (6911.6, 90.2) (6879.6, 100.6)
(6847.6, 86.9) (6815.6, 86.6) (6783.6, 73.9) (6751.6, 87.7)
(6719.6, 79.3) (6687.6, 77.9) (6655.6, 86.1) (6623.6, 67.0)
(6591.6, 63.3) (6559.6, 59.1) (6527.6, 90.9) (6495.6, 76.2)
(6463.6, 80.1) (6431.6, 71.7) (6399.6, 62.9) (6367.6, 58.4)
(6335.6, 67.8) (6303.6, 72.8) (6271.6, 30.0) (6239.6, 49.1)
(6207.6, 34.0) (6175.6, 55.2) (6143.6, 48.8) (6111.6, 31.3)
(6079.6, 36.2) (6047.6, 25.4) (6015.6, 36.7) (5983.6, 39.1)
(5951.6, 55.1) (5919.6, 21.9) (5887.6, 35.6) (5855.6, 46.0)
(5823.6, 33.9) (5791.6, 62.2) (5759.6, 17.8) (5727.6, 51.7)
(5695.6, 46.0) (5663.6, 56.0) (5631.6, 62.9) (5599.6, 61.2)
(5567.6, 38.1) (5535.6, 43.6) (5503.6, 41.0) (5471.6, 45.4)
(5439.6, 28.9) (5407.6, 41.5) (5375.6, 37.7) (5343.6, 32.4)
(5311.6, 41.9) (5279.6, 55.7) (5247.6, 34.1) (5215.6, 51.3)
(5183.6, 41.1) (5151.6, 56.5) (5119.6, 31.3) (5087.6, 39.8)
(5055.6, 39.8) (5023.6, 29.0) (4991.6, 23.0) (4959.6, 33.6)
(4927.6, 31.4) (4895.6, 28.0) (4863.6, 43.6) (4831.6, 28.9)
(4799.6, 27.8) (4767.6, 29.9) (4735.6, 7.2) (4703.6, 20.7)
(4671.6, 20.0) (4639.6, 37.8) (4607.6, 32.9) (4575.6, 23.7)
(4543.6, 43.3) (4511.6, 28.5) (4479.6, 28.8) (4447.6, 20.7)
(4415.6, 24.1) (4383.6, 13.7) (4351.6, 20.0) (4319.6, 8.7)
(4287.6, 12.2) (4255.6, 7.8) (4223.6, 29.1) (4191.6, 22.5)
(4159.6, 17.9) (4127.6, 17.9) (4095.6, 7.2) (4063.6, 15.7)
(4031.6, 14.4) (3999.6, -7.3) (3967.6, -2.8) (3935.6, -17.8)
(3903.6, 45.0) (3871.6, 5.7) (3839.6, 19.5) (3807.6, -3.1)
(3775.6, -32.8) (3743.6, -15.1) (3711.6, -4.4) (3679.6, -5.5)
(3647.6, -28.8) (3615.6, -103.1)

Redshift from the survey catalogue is 0.58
